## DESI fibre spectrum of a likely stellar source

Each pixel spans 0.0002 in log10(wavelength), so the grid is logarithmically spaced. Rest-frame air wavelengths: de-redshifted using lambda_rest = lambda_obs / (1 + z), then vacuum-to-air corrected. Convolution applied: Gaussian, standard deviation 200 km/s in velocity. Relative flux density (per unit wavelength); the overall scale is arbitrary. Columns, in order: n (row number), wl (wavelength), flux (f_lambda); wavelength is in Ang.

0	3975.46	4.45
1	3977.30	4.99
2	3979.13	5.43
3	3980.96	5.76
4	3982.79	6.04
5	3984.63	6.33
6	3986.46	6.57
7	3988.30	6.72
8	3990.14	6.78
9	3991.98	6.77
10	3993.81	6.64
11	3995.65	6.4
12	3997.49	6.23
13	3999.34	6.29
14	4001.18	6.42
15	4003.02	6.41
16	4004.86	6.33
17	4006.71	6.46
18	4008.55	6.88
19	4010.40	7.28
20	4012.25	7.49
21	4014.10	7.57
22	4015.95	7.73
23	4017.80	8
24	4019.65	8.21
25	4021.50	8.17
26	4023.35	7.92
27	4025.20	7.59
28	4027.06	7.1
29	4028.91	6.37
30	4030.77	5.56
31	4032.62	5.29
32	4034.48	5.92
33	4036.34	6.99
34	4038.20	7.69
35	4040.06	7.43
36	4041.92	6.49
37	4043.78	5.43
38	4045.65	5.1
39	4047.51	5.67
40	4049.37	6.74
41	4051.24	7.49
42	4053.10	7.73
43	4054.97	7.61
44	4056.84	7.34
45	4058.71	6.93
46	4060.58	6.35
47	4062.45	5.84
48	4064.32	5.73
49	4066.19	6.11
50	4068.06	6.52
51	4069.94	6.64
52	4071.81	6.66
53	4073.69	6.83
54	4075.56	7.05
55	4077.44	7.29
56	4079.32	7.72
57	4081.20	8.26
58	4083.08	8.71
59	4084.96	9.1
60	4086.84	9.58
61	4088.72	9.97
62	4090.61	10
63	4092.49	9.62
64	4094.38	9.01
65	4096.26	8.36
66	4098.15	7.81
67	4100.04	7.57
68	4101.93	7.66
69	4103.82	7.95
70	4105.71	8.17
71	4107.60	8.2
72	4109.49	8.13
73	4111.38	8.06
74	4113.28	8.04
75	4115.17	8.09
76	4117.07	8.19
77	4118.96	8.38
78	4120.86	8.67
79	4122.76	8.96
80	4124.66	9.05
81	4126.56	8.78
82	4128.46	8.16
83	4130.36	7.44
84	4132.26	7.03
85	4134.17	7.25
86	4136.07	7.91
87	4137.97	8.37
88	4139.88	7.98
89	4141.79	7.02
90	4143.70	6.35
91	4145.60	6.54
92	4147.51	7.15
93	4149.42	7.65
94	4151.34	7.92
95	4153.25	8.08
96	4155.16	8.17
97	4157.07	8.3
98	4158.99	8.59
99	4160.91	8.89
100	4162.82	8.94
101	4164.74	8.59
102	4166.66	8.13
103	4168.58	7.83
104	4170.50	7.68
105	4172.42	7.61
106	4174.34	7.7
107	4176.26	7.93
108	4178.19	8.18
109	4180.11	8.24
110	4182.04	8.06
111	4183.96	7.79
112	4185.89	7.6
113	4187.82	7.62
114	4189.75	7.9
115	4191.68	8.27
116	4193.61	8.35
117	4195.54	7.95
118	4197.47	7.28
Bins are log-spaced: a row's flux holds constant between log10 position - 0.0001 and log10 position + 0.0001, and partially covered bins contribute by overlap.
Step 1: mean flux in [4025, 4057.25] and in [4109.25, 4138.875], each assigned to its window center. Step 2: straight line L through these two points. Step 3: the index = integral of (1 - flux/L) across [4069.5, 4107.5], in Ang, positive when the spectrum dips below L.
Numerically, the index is -3.66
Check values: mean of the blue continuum 6.61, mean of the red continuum 8.16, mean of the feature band 8.22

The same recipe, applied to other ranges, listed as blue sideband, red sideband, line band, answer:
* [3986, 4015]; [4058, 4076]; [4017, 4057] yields -2.0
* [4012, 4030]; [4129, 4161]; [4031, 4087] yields 5.4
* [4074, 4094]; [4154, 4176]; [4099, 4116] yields 1.1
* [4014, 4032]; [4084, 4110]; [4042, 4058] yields 2.5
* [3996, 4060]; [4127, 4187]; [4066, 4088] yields -1.1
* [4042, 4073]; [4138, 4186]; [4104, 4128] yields -3.6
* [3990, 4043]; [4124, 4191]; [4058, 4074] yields 1.9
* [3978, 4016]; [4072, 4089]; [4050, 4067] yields 2.0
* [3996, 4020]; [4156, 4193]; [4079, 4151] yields -4.6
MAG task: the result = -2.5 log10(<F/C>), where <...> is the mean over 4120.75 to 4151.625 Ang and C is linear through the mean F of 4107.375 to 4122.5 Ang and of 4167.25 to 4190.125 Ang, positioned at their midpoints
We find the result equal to 0.05 mag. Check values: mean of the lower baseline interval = 8.26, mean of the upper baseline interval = 7.85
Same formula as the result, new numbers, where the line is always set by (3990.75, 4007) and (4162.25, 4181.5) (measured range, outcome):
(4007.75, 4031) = -0.12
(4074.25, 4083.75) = -0.08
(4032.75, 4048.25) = 0.09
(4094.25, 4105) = -0.09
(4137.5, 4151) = 0.08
